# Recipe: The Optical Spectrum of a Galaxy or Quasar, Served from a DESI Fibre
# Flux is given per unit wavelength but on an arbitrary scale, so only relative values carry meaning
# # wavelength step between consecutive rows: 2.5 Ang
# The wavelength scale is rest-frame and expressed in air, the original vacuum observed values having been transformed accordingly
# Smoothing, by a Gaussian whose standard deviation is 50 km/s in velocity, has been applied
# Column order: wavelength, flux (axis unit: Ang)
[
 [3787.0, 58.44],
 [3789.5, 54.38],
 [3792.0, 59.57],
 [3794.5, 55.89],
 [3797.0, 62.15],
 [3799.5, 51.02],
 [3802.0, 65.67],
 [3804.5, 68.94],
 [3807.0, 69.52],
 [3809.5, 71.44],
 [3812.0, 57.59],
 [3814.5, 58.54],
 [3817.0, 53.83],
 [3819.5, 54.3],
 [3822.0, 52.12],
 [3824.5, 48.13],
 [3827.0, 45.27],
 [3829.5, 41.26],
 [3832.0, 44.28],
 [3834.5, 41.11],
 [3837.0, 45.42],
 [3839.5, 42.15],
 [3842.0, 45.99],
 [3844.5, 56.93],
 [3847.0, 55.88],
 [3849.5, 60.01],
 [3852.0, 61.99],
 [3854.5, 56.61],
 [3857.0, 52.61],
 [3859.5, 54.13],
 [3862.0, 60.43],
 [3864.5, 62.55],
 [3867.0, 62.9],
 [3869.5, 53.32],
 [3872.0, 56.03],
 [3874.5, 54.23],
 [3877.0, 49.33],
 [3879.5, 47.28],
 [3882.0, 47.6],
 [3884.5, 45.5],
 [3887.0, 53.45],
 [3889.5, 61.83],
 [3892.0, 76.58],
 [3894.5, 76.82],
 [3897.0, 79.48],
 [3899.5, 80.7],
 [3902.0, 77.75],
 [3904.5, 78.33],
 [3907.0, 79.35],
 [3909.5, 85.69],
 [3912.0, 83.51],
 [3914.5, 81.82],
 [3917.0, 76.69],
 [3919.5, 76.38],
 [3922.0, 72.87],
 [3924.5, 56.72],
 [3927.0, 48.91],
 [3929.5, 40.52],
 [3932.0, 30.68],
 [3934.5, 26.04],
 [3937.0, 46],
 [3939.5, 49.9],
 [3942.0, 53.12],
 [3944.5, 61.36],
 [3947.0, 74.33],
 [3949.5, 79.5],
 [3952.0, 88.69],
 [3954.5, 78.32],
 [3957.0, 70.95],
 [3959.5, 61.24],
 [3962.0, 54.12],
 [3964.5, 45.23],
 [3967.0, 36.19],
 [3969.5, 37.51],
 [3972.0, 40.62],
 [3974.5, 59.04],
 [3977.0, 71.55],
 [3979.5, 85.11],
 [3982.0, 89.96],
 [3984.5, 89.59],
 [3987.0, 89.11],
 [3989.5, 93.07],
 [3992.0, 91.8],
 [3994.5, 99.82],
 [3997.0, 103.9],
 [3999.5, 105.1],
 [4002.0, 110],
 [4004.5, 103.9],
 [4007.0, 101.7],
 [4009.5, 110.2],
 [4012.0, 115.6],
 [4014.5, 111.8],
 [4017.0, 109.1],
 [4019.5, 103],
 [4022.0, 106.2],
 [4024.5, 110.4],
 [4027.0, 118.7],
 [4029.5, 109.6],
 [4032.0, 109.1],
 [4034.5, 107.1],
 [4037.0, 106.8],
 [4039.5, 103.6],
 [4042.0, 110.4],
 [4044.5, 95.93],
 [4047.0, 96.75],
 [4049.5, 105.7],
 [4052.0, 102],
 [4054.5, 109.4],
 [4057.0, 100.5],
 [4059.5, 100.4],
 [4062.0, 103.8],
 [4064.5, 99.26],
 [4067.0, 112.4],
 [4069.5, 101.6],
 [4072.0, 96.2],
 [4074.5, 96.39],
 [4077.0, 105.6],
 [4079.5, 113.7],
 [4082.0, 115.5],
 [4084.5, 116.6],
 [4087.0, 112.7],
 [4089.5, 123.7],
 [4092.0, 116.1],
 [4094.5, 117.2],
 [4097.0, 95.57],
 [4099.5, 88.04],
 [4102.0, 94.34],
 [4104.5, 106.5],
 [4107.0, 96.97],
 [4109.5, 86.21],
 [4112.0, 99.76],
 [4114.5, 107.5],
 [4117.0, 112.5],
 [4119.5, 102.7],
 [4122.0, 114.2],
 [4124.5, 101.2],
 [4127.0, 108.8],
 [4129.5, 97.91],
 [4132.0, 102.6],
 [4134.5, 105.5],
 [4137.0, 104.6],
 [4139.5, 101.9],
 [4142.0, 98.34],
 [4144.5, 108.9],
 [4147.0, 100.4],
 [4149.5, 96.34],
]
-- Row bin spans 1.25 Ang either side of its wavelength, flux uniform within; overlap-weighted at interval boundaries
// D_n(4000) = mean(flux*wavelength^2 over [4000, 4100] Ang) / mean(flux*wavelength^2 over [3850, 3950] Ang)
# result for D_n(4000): 1.87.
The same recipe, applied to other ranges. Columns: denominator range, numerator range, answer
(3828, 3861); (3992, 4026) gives 2.28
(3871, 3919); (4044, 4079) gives 1.63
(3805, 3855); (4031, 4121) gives 2.23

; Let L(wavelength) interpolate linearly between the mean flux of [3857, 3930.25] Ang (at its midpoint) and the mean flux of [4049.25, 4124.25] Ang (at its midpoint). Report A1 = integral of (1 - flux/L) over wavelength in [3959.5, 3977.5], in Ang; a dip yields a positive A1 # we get 7.0 Ang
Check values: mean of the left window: 64.8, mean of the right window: 105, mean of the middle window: 49.1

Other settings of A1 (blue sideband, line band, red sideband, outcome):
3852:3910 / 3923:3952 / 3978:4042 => 9.9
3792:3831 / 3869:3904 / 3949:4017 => 3.4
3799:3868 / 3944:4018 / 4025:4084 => 5.8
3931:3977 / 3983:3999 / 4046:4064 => -4.8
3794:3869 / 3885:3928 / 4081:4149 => -2.9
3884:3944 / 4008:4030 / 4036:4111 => -4.8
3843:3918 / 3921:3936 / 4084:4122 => 5.6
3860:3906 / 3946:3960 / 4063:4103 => 0.3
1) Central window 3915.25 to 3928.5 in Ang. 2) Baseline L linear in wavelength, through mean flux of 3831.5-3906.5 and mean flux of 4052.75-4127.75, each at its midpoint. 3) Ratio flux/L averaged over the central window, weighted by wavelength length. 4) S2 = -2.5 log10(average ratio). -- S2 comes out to 0.05 mag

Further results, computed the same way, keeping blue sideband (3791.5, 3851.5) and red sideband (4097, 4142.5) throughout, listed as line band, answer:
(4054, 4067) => -0.123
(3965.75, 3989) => 0.178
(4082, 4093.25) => -0.210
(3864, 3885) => 0.180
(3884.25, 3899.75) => -0.043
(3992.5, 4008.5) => -0.244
